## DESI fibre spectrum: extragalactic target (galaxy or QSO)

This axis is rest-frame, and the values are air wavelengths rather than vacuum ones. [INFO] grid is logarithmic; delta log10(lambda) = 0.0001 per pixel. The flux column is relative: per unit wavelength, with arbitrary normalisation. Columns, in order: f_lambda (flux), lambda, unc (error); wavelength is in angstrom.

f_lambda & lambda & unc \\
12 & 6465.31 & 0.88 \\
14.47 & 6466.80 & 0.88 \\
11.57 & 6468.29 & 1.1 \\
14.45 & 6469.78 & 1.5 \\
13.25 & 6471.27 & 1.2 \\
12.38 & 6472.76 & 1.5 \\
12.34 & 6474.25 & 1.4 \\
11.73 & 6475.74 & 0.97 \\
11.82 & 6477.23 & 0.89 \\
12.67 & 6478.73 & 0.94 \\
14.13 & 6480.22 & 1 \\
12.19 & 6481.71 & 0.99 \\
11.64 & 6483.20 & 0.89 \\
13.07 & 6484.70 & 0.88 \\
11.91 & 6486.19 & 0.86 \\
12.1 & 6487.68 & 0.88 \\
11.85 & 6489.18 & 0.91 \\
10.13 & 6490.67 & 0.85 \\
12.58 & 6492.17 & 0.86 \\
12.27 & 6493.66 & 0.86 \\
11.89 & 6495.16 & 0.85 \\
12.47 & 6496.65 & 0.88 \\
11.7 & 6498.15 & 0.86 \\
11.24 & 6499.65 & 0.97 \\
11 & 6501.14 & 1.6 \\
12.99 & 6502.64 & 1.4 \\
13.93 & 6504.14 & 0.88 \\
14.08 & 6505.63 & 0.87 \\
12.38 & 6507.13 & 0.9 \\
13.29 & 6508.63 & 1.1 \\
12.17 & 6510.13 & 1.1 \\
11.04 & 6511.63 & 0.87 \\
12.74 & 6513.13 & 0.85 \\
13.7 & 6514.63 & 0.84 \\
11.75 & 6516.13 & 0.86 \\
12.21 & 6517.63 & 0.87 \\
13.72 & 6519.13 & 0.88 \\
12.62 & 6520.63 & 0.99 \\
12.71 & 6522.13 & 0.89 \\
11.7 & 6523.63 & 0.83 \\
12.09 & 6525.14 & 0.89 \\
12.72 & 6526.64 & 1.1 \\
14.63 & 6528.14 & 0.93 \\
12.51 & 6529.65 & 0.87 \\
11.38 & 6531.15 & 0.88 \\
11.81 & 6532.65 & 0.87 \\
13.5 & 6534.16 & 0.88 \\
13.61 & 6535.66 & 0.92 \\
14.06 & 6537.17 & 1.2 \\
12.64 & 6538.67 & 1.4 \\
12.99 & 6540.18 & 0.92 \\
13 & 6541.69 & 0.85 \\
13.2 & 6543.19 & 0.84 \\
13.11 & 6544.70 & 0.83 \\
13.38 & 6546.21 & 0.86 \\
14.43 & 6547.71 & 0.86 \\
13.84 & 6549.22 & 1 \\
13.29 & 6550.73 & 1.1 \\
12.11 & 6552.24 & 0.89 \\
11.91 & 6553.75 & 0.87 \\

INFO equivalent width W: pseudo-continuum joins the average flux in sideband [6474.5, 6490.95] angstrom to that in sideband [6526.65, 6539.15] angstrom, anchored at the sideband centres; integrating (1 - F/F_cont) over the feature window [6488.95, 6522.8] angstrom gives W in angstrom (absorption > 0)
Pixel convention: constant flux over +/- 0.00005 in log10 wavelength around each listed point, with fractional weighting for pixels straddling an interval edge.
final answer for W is 0.5 angstrom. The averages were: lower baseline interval 12.2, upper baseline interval 13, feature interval 12.4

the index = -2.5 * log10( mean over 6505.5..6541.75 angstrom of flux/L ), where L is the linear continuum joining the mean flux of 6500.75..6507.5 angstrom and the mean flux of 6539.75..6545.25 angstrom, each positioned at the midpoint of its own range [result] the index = 0.03 mag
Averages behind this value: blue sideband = 13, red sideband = 13.1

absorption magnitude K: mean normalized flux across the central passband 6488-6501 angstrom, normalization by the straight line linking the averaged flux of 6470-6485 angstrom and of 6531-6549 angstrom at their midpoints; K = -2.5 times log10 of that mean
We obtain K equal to 0.09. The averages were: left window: 12.6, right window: 13.2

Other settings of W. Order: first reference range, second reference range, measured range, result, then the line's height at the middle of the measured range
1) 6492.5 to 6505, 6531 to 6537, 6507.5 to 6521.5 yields -0.1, 12.5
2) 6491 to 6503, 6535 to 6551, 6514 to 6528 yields 0.0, 12.7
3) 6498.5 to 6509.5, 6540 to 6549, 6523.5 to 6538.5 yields 0.4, 13.2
